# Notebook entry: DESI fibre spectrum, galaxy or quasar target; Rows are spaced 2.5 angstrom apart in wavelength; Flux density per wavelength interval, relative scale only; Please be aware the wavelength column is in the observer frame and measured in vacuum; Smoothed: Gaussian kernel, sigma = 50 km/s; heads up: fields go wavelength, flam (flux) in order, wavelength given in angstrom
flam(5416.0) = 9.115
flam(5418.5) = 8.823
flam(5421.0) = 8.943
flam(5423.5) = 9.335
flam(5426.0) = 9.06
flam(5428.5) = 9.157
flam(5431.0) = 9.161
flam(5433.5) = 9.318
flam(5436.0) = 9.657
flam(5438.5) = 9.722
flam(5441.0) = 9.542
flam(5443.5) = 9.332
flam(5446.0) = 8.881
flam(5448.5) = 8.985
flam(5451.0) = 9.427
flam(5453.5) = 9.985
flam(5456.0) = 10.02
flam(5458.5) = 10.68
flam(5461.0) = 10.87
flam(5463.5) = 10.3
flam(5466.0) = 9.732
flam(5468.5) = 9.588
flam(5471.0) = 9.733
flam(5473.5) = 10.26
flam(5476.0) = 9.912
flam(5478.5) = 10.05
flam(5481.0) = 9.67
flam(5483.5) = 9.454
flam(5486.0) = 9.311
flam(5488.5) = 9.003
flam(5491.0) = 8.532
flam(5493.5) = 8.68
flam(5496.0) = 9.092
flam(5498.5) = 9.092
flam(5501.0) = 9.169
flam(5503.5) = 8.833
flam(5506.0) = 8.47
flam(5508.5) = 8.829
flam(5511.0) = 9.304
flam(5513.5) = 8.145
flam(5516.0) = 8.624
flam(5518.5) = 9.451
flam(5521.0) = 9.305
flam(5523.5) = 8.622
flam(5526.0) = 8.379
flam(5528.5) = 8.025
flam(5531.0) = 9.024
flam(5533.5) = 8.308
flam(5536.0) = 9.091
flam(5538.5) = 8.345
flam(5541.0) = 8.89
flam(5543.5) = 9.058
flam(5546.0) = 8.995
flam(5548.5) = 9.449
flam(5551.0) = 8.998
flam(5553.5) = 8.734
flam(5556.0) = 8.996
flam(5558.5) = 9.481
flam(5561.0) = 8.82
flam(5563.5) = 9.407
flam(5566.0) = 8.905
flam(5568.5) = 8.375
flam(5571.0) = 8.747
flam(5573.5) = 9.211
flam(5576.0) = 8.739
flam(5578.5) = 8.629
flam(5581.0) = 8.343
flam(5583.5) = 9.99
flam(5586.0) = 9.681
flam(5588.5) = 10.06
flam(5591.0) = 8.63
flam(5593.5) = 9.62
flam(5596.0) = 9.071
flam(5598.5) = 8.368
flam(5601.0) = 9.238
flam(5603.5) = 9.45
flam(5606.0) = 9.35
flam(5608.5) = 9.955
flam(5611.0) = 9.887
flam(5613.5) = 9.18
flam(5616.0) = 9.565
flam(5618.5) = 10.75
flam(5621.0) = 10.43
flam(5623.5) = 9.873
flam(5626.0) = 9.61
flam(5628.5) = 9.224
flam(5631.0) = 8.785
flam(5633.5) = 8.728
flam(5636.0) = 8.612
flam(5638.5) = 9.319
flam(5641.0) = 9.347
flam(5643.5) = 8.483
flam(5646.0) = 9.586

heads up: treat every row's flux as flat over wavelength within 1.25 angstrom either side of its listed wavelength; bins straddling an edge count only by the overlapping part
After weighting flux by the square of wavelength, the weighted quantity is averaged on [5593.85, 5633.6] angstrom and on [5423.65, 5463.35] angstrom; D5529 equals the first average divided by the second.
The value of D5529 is 1.1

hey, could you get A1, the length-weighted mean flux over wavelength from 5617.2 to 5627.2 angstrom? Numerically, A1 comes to 10.2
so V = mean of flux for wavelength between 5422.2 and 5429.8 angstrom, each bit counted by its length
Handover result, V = 9.18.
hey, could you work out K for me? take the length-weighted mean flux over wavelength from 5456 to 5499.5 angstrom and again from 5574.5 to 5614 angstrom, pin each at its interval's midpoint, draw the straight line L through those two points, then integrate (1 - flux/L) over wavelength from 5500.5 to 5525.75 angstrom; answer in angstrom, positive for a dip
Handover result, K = 1.8 angstrom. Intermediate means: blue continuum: 9.66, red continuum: 9.26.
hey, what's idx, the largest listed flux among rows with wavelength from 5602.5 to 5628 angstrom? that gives 10.75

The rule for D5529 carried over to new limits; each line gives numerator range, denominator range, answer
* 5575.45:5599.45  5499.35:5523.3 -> 1.06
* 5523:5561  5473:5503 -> 0.97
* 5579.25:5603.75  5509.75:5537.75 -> 1.08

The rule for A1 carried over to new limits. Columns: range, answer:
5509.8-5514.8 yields 8.72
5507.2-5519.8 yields 8.87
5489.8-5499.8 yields 8.85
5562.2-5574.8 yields 8.93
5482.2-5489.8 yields 9.25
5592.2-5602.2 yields 9.07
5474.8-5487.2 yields 9.68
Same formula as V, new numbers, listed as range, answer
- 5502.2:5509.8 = 8.72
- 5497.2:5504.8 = 9.03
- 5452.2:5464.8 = 10.4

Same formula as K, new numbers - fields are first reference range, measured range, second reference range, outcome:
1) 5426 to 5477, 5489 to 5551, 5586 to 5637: 4.9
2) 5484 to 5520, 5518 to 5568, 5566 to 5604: 0.5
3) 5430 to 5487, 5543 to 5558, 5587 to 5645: 0.7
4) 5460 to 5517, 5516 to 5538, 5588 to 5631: 1.5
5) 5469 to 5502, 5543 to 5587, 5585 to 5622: 2.2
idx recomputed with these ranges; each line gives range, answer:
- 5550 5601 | 10.06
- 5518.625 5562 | 9.481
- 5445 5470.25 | 10.87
